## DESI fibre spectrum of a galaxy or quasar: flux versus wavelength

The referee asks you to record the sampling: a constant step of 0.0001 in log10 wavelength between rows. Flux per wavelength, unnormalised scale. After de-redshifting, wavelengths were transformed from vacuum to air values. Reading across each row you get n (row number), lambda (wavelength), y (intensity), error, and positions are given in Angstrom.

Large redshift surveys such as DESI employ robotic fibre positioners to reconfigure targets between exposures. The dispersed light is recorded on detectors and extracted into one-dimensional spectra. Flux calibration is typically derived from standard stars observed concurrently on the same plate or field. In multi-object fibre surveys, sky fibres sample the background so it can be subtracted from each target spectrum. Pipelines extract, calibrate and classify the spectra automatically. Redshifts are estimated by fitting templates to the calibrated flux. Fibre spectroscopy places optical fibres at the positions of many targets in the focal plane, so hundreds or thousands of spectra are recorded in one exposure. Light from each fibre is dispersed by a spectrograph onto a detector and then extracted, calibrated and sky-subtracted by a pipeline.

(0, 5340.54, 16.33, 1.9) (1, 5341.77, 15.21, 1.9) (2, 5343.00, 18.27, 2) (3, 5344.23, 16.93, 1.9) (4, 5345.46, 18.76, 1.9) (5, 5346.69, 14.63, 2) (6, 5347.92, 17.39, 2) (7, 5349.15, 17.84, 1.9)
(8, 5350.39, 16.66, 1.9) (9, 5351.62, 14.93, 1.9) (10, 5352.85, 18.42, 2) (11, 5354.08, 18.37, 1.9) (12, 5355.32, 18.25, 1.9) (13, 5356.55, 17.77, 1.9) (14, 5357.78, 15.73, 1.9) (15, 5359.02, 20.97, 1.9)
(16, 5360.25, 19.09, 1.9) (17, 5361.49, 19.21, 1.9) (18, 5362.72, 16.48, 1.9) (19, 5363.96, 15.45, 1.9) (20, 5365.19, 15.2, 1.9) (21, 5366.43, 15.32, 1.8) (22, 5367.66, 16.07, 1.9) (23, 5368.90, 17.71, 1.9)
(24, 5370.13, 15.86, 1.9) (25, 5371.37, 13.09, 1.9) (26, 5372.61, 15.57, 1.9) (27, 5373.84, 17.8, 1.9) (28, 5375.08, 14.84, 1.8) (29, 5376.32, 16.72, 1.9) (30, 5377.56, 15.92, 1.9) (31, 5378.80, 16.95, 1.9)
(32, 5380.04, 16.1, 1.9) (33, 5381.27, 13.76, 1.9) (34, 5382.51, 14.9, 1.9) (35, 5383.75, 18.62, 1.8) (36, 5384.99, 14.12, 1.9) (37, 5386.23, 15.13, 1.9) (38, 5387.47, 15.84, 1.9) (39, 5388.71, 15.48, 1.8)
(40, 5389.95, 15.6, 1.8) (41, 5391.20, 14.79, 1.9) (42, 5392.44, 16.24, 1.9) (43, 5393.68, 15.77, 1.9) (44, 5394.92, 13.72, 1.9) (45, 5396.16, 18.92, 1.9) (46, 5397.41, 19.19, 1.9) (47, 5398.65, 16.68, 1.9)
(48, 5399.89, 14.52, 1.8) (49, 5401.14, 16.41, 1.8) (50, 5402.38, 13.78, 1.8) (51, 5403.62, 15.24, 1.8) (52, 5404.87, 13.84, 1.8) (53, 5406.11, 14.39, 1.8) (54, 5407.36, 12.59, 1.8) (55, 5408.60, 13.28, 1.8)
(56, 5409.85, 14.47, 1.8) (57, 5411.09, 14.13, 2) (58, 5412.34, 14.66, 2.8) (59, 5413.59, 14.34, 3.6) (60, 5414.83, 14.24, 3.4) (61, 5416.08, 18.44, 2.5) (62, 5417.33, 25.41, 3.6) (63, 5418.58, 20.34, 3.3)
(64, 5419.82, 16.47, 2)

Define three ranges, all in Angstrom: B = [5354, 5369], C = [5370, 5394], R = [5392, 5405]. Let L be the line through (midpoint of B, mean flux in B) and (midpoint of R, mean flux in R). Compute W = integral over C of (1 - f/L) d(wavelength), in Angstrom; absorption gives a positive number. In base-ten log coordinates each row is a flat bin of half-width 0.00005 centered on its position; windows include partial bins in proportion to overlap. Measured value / 1.3 Angstrom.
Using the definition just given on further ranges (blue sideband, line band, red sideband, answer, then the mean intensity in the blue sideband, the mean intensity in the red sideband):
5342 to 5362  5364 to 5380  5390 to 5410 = 0.70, 17.6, 15.3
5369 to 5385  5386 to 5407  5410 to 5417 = 0.12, 15.8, 15.5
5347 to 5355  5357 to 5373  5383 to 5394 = 0.03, 17.2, 15.7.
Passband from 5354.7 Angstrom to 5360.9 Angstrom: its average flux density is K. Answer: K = 18.4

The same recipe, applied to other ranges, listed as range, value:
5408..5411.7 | 14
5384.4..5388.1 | 15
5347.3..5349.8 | 17.6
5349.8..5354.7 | 17.1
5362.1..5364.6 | 16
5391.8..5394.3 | 16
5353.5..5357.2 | 18.1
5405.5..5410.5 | 13.7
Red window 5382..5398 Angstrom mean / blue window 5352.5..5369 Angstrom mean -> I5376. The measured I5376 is 0.92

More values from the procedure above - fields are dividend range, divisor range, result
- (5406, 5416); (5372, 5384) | 0.89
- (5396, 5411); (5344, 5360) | 0.86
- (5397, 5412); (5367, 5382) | 0.93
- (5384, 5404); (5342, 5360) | 0.90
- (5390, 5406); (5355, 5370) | 0.91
